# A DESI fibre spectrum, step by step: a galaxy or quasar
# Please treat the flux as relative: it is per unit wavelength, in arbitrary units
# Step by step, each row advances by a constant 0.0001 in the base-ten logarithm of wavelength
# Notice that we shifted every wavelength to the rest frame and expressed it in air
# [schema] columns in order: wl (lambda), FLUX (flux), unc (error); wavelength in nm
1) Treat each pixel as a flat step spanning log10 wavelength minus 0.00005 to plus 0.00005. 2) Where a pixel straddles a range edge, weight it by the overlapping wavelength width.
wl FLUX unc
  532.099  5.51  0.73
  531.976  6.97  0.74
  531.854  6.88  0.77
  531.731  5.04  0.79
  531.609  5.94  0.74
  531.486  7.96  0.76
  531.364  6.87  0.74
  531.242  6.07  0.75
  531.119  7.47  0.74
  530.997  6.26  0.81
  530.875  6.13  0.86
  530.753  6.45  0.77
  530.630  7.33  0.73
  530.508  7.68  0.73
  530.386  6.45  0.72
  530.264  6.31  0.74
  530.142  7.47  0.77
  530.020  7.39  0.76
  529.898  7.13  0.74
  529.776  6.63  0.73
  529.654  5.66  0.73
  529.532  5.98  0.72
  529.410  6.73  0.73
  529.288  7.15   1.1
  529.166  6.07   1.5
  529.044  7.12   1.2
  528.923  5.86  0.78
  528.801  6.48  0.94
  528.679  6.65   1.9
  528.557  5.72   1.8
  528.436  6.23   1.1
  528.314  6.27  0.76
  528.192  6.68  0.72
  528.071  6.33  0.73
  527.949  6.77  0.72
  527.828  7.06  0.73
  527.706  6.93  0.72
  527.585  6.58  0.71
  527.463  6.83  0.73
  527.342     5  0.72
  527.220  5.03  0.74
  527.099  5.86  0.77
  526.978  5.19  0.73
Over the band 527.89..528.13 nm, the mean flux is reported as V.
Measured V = 6.54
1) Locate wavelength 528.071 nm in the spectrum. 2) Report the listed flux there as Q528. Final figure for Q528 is 6.33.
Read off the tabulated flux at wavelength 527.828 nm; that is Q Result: 7.06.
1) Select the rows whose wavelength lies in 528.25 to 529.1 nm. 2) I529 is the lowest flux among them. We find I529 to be 5.72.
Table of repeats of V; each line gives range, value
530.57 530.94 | 6.62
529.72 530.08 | 7.06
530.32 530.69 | 7.15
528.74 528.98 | 6.17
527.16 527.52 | 5.61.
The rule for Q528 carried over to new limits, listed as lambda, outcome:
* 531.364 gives 6.87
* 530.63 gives 7.33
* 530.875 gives 6.13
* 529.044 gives 7.12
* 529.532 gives 5.98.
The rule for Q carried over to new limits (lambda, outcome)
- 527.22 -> 5.03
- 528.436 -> 6.23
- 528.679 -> 6.65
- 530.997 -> 6.26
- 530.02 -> 7.39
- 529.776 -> 6.63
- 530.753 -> 6.45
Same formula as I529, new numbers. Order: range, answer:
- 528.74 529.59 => 5.86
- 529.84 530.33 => 6.31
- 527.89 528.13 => 6.33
